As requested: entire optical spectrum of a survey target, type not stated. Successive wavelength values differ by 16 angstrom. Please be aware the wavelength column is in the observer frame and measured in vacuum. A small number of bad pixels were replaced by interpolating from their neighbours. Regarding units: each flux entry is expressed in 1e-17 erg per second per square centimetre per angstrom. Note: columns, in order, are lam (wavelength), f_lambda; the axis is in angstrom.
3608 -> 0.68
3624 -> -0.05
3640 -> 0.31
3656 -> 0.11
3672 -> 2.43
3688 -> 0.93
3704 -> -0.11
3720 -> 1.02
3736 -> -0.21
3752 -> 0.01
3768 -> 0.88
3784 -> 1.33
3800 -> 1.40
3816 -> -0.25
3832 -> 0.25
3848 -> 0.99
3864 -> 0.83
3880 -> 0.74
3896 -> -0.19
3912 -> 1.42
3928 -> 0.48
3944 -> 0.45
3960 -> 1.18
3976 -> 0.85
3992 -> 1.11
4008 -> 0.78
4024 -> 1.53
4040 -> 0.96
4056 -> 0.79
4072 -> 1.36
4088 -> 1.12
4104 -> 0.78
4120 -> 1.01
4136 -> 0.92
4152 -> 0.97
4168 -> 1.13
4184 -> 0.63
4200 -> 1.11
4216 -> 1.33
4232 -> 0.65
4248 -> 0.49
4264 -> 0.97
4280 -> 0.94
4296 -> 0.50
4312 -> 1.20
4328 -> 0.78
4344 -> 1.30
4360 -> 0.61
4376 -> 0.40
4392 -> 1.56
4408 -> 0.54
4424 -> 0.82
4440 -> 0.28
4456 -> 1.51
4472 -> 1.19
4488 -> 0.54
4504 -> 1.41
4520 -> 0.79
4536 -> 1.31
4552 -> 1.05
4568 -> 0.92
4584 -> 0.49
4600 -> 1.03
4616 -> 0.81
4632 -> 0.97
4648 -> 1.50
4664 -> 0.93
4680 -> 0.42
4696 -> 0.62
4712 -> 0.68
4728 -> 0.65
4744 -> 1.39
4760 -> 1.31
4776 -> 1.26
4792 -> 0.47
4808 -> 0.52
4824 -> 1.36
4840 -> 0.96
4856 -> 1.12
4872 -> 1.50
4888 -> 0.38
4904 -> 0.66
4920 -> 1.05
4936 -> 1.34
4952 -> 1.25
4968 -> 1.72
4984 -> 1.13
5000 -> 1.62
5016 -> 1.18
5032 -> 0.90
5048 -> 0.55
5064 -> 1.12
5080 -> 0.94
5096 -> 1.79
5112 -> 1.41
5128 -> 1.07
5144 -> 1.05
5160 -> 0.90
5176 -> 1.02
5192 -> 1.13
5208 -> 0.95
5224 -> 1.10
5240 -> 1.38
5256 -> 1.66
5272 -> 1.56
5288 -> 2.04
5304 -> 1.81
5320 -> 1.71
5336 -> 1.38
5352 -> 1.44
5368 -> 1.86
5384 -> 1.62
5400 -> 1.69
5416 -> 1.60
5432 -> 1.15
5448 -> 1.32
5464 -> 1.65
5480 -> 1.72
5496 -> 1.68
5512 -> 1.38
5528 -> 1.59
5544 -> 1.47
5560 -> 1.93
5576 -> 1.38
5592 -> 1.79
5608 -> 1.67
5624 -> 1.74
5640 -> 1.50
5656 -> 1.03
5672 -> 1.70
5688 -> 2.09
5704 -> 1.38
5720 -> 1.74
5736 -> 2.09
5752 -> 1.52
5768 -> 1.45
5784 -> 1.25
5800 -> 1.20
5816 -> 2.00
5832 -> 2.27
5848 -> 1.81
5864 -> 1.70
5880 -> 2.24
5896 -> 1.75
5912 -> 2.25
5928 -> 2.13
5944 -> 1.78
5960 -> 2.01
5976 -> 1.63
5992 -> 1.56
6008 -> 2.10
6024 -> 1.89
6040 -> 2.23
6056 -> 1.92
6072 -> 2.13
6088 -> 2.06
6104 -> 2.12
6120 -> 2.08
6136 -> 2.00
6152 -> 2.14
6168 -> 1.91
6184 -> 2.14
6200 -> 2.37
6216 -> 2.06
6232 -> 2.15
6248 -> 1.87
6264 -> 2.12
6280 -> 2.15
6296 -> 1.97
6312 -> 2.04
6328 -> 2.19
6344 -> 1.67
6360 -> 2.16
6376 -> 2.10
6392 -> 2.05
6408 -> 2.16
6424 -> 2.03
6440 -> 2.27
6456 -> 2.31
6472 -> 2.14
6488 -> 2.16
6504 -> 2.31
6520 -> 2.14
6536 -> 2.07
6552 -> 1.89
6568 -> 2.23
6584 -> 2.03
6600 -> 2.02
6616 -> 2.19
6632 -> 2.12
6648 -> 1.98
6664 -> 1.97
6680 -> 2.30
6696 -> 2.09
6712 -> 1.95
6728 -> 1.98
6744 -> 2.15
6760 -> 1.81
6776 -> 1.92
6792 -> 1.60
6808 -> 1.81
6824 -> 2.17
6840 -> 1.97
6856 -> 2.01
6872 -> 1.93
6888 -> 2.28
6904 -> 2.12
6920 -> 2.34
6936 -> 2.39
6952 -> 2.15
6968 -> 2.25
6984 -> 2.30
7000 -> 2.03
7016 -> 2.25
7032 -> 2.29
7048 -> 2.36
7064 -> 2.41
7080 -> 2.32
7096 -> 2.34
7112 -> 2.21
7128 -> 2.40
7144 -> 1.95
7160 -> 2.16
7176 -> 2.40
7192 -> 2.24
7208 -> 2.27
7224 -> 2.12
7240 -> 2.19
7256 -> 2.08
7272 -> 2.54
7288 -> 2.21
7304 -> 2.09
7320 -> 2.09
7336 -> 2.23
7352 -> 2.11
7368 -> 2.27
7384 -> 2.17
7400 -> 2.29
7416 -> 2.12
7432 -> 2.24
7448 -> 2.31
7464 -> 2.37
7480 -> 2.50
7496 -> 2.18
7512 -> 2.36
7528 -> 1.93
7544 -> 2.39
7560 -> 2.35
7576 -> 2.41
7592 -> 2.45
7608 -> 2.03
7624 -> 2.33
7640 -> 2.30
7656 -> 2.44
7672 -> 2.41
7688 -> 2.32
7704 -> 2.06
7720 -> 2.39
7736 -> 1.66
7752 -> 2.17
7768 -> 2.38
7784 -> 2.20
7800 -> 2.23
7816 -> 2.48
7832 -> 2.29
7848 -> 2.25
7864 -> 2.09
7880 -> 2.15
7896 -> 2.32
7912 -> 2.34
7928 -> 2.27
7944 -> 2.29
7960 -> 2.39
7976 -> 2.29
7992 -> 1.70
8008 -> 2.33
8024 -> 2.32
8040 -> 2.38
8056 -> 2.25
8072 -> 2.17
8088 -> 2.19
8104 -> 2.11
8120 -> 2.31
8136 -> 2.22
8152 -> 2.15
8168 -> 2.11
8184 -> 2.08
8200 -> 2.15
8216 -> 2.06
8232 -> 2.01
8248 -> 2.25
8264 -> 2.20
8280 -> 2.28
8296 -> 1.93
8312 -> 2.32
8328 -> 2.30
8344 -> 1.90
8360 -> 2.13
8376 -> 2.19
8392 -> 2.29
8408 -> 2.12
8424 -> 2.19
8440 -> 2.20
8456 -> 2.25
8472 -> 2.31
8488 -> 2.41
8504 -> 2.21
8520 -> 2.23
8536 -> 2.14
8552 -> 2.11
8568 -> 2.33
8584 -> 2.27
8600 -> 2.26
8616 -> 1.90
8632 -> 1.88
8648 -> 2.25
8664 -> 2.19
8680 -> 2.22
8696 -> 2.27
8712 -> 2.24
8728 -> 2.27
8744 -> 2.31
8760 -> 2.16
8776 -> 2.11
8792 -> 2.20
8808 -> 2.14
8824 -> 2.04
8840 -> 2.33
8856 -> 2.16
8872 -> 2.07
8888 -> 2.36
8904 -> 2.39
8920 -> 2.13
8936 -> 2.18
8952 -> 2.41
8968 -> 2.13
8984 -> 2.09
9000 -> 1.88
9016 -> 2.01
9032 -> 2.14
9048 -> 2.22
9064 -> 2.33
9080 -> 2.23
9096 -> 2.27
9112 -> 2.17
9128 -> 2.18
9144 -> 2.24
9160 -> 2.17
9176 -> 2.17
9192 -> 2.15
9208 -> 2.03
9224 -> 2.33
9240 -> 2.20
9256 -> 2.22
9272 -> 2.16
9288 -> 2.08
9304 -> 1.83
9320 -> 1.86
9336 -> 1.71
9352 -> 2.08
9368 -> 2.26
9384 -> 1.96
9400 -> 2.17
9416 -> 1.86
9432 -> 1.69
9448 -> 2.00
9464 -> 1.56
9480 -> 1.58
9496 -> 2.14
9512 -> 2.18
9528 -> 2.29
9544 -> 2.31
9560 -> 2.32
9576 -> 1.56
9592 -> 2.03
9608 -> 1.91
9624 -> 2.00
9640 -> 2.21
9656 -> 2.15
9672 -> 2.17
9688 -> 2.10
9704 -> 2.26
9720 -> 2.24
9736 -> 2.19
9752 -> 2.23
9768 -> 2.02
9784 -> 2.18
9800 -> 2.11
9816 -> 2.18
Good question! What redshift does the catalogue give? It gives 0.31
